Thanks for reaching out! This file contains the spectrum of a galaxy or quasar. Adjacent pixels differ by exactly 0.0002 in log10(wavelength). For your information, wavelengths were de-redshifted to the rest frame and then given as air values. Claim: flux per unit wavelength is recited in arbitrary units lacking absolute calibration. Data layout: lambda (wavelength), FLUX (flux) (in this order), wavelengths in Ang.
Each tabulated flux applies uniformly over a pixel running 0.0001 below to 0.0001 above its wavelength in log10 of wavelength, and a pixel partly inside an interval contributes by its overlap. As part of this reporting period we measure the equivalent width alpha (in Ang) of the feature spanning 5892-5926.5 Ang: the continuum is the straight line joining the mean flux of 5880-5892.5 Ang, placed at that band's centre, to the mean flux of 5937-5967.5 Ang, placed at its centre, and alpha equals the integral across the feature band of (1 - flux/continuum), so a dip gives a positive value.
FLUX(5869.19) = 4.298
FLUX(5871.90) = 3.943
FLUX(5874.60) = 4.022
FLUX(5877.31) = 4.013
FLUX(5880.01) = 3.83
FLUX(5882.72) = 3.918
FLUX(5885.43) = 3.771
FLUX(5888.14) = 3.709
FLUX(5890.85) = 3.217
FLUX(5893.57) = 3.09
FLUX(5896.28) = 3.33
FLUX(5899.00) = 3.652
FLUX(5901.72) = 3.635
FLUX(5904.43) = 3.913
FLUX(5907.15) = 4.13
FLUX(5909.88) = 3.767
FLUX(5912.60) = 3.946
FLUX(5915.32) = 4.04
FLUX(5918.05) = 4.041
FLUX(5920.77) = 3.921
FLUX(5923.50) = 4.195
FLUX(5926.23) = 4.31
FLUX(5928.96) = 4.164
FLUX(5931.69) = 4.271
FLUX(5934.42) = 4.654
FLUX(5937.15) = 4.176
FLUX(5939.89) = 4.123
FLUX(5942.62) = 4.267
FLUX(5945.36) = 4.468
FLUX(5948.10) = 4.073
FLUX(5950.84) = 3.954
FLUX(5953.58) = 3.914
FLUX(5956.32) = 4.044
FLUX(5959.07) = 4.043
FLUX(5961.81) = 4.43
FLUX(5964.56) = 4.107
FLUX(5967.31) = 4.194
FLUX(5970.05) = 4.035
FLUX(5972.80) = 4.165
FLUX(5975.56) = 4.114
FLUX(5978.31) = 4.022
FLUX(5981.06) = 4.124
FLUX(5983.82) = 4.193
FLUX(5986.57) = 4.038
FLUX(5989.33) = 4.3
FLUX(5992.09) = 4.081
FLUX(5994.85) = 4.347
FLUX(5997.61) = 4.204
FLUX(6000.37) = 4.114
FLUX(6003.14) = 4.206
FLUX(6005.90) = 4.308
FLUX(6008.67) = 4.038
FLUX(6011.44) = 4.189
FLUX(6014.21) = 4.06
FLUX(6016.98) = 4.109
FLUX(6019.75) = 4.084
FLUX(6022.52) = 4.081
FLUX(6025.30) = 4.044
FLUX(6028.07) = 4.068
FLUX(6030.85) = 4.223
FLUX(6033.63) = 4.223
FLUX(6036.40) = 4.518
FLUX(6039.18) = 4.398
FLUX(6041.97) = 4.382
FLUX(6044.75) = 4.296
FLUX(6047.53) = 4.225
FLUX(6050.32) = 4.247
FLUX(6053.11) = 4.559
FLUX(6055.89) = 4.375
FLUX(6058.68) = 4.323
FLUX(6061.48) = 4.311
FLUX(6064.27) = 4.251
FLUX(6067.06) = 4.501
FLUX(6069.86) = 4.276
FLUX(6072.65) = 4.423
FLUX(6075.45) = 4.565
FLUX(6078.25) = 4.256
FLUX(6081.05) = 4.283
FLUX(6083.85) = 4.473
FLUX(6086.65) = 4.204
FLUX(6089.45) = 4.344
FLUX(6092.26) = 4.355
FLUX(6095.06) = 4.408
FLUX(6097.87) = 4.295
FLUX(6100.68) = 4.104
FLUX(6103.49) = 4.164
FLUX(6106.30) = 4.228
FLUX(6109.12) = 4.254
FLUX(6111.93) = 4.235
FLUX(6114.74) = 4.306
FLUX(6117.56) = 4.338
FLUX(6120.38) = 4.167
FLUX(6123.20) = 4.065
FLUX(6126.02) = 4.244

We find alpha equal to 0.1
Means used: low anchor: 3.66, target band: 3.82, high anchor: 4.15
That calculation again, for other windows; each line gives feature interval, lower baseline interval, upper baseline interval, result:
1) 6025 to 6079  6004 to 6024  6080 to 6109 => -1.66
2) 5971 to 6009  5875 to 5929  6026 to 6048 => -0.33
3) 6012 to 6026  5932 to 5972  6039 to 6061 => 0.68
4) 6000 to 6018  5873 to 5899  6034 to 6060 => 0.21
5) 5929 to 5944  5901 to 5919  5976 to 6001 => -1.04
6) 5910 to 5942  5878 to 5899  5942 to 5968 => -2.13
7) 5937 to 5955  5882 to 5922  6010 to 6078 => -1.07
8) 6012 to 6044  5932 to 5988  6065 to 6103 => 0.43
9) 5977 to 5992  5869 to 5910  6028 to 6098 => -0.21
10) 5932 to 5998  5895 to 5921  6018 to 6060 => -2.43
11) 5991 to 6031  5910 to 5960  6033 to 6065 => 1.26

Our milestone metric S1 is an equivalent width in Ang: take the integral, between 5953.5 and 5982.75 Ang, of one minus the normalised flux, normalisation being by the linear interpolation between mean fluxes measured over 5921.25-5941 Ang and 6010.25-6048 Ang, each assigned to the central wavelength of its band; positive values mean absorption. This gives 0.8 Ang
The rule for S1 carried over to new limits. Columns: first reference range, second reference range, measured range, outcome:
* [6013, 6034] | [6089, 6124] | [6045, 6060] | -0.7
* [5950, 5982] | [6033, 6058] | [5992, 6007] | 0.0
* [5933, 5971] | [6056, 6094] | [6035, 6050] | -0.2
